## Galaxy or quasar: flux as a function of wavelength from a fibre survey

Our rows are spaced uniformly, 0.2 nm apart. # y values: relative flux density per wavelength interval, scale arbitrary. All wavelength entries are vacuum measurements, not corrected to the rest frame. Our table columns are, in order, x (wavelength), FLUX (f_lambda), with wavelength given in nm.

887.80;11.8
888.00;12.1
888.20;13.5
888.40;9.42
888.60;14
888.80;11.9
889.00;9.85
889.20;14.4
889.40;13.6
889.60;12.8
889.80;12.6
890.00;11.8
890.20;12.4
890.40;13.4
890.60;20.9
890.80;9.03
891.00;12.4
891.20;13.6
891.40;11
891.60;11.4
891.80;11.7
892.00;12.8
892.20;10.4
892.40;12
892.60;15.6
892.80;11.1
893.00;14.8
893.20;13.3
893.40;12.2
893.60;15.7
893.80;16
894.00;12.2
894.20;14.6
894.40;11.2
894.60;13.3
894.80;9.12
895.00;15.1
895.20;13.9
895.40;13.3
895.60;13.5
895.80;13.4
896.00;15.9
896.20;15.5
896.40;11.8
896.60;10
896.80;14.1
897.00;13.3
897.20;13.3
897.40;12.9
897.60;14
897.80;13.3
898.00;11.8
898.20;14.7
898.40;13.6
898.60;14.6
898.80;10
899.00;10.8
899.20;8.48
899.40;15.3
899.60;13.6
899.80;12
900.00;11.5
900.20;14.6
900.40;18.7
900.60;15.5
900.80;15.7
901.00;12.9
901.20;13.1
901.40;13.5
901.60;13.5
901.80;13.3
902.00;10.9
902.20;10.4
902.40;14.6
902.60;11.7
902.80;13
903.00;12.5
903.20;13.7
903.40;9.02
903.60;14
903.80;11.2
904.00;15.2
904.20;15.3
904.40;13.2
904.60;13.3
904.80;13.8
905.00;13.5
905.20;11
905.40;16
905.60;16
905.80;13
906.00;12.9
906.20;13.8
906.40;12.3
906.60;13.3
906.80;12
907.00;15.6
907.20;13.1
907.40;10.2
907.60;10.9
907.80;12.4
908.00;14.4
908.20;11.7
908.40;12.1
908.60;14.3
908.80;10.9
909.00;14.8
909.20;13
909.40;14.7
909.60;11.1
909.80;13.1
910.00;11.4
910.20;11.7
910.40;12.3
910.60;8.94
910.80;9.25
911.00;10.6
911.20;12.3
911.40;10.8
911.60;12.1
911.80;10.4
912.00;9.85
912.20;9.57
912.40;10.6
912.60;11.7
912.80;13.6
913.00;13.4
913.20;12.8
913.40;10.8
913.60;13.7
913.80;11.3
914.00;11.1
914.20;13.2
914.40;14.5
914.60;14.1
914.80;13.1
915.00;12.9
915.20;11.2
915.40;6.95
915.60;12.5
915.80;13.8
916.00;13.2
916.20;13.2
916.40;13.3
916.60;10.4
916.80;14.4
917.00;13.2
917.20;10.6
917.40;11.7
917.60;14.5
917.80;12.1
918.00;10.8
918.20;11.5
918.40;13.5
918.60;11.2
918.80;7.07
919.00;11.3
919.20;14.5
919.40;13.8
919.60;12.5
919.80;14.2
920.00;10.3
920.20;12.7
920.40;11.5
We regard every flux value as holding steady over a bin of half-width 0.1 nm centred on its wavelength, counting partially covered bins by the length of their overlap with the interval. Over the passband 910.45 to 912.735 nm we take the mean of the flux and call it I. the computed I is 10.6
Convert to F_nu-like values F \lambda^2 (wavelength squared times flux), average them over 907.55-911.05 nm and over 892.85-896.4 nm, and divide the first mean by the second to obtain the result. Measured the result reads 0.92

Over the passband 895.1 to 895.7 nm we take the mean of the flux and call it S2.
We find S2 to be 13.6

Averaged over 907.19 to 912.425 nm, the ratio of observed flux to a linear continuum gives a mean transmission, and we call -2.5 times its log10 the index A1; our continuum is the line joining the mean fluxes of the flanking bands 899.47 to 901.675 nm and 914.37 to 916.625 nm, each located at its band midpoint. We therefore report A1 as 0.12 mag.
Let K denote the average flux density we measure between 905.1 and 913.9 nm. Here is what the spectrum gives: 12.3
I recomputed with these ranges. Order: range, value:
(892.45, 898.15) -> 13.4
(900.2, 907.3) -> 13.5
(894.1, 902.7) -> 13.2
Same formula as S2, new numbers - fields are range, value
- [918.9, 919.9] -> 13.3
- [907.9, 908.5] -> 12.7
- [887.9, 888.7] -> 12.3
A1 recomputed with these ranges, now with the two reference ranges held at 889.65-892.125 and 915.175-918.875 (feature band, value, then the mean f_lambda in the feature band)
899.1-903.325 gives -0.07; 13.2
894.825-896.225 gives -0.12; 14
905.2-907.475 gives -0.10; 13.4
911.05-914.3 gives 0.03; 11.7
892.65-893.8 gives -0.09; 13.7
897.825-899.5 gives 0.00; 12.4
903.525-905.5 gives -0.11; 13.6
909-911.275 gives 0.03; 11.8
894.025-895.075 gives 0.00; 12.6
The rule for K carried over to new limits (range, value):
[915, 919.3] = 12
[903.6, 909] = 13.2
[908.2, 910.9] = 12.1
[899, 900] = 12.1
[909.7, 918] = 11.9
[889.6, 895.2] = 13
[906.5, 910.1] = 12.7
